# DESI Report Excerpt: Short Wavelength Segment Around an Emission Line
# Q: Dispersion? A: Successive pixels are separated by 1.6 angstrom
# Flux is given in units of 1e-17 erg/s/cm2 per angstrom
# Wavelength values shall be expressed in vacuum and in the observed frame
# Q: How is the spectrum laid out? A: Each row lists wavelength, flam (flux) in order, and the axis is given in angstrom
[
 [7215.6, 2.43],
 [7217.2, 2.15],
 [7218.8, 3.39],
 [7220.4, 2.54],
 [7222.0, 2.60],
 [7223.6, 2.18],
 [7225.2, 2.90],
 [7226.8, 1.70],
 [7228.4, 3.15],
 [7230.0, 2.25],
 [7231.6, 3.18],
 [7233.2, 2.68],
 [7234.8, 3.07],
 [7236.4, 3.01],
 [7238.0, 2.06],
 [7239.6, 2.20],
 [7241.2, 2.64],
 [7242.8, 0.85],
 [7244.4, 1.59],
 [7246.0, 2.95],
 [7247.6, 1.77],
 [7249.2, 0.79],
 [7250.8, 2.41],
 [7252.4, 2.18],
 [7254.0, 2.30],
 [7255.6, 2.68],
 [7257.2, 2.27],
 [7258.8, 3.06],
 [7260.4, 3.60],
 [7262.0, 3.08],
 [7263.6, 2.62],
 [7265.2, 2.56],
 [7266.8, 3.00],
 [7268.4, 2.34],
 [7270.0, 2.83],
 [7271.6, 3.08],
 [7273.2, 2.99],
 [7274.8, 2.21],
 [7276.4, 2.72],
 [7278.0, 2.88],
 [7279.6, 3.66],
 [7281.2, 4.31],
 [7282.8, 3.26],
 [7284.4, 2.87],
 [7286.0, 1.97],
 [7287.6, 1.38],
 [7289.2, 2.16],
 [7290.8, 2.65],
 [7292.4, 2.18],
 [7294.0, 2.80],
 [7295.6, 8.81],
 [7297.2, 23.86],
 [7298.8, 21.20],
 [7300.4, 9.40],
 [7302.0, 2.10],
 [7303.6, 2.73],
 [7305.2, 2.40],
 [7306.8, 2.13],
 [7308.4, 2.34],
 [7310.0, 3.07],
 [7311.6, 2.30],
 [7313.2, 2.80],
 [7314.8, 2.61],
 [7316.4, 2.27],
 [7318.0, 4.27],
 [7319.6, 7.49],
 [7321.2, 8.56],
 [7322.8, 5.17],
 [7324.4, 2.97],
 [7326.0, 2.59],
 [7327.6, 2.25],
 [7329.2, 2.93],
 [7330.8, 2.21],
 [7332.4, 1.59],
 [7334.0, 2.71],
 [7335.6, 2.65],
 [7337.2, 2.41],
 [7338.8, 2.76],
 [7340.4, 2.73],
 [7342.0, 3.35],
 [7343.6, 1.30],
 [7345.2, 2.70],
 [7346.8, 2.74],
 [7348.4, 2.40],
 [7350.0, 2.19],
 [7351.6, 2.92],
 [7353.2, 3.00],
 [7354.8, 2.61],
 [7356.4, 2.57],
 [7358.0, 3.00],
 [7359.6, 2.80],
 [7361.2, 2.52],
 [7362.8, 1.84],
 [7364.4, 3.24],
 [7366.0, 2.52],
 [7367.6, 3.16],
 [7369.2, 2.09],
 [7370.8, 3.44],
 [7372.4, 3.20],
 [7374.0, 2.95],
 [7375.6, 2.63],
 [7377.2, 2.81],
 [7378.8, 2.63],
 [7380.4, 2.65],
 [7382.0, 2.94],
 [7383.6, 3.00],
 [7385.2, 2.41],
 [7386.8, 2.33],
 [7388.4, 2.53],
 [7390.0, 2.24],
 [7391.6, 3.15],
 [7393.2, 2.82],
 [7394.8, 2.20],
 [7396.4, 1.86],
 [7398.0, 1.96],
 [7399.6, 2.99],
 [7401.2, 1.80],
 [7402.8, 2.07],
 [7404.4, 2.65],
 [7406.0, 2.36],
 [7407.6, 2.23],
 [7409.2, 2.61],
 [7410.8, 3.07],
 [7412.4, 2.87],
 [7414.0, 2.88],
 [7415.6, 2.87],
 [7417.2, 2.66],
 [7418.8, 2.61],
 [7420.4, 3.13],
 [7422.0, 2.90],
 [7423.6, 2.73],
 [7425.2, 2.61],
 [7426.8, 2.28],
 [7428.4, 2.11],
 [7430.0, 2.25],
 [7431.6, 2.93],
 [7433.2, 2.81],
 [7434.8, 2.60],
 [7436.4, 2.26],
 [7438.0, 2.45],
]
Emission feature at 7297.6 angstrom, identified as H-alpha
